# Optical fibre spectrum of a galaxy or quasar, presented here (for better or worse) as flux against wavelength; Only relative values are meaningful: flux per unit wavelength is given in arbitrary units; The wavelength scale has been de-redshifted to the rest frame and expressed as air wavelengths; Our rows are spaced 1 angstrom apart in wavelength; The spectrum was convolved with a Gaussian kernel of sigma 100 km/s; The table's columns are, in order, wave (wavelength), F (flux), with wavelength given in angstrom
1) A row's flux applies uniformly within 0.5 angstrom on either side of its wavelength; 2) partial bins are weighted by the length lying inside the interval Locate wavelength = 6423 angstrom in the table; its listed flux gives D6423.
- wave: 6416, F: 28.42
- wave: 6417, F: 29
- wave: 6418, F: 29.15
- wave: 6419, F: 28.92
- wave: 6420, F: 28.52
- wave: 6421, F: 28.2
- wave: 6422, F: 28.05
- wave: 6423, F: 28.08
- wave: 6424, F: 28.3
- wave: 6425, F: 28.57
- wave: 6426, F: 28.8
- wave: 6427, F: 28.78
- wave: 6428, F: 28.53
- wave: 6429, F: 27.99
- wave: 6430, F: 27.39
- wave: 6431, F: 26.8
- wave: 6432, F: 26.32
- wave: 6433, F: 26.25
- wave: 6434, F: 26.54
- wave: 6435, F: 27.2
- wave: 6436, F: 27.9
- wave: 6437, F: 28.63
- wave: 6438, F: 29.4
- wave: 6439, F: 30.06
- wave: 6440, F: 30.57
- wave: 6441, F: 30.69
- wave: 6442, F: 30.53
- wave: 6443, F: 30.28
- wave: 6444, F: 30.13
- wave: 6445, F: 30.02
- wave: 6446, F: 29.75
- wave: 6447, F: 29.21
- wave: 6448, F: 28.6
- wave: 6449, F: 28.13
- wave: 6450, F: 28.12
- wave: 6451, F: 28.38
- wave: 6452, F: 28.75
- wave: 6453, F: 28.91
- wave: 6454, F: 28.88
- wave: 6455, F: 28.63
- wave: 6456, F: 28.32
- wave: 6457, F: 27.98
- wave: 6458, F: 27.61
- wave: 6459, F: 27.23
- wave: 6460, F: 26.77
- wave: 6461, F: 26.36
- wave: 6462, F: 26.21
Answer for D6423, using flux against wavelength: 28.08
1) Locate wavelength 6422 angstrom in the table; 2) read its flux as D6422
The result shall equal 28.05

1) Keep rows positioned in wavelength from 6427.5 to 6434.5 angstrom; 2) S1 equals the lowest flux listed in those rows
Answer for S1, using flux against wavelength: 26.25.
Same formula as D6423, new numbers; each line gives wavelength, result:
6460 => 26.77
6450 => 28.12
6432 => 26.32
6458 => 27.61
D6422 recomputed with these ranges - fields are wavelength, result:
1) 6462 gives 26.21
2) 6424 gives 28.3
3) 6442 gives 30.53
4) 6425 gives 28.57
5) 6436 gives 27.9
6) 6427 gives 28.78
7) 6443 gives 30.28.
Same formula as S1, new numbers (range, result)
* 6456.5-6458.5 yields 27.61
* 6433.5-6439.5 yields 26.54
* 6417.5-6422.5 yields 28.05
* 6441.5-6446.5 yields 29.75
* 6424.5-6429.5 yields 27.99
